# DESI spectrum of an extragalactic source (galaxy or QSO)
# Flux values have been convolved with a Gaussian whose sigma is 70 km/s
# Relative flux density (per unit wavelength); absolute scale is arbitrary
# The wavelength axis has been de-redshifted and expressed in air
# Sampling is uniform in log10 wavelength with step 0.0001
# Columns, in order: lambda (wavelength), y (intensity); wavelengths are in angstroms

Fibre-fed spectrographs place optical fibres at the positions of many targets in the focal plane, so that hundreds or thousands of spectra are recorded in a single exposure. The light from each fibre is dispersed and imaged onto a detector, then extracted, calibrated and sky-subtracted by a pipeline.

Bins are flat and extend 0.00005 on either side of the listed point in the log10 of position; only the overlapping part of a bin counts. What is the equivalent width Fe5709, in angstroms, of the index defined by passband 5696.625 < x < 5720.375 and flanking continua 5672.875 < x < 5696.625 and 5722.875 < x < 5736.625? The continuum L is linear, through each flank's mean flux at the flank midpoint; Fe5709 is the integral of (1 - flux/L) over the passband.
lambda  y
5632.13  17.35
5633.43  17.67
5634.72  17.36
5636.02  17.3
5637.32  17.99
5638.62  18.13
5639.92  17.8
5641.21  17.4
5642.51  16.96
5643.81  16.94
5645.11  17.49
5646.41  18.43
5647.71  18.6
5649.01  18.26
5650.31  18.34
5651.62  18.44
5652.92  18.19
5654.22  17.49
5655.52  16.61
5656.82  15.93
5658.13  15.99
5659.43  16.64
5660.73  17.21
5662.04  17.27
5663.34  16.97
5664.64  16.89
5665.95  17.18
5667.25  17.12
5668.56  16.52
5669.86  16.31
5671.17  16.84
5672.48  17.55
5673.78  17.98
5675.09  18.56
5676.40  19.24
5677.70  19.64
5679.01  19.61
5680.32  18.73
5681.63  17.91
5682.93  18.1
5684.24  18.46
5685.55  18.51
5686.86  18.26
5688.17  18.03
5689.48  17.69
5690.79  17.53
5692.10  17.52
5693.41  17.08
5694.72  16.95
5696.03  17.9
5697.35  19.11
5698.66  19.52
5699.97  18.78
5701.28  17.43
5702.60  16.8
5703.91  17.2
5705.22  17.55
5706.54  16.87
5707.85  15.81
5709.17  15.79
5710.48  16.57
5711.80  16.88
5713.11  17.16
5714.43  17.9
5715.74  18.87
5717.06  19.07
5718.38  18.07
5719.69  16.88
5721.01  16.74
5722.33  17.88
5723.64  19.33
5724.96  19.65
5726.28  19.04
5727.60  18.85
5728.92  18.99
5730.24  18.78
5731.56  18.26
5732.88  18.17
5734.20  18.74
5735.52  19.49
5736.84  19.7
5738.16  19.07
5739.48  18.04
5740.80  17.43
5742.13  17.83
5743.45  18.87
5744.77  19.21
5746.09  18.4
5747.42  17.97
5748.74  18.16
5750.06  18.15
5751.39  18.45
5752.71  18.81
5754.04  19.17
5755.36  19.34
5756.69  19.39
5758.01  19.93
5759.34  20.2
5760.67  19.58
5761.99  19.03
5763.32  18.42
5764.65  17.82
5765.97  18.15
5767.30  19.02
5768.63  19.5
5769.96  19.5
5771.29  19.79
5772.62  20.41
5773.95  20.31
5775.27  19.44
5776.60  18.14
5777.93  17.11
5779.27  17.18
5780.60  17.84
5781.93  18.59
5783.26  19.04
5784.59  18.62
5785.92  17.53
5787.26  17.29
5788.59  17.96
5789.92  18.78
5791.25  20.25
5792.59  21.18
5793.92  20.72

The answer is 1.3 angstroms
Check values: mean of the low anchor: 18.2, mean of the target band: 17.6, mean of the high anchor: 18.9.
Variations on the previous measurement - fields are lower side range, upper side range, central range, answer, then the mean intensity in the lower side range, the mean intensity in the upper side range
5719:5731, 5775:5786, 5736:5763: -0.8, 18.5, 18.2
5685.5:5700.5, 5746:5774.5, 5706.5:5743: 0.9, 18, 19.1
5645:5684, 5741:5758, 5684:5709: 0.5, 17.7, 18.7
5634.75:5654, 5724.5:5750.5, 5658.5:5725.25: 2.0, 17.8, 18.6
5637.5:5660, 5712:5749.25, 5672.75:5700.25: -0.6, 17.5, 18.4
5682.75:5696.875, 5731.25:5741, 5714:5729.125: 0.0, 17.8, 18.7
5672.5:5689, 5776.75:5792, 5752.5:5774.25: -1.2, 18.5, 18.2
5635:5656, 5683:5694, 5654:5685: 0.5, 17.8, 17.9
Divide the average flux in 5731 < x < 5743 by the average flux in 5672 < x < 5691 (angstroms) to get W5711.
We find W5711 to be 1.01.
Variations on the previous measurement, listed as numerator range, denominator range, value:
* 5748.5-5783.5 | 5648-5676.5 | 1.09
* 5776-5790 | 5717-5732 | 0.97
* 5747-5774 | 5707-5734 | 1.06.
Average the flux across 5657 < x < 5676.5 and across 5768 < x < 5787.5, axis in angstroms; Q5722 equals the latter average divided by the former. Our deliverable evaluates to 1.1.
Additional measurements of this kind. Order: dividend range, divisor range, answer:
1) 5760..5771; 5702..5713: 1.13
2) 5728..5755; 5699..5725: 1.06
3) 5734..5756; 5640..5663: 1.07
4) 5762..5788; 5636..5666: 1.07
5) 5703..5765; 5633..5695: 1.04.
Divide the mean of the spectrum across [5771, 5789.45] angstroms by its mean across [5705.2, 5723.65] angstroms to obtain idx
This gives 1.07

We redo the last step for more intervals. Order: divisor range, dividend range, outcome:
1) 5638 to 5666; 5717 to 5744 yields 1.06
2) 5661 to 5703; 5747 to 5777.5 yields 1.07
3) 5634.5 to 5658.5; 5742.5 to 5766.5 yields 1.07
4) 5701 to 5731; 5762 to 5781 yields 1.06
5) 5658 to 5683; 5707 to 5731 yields 1.01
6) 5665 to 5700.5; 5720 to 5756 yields 1.03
